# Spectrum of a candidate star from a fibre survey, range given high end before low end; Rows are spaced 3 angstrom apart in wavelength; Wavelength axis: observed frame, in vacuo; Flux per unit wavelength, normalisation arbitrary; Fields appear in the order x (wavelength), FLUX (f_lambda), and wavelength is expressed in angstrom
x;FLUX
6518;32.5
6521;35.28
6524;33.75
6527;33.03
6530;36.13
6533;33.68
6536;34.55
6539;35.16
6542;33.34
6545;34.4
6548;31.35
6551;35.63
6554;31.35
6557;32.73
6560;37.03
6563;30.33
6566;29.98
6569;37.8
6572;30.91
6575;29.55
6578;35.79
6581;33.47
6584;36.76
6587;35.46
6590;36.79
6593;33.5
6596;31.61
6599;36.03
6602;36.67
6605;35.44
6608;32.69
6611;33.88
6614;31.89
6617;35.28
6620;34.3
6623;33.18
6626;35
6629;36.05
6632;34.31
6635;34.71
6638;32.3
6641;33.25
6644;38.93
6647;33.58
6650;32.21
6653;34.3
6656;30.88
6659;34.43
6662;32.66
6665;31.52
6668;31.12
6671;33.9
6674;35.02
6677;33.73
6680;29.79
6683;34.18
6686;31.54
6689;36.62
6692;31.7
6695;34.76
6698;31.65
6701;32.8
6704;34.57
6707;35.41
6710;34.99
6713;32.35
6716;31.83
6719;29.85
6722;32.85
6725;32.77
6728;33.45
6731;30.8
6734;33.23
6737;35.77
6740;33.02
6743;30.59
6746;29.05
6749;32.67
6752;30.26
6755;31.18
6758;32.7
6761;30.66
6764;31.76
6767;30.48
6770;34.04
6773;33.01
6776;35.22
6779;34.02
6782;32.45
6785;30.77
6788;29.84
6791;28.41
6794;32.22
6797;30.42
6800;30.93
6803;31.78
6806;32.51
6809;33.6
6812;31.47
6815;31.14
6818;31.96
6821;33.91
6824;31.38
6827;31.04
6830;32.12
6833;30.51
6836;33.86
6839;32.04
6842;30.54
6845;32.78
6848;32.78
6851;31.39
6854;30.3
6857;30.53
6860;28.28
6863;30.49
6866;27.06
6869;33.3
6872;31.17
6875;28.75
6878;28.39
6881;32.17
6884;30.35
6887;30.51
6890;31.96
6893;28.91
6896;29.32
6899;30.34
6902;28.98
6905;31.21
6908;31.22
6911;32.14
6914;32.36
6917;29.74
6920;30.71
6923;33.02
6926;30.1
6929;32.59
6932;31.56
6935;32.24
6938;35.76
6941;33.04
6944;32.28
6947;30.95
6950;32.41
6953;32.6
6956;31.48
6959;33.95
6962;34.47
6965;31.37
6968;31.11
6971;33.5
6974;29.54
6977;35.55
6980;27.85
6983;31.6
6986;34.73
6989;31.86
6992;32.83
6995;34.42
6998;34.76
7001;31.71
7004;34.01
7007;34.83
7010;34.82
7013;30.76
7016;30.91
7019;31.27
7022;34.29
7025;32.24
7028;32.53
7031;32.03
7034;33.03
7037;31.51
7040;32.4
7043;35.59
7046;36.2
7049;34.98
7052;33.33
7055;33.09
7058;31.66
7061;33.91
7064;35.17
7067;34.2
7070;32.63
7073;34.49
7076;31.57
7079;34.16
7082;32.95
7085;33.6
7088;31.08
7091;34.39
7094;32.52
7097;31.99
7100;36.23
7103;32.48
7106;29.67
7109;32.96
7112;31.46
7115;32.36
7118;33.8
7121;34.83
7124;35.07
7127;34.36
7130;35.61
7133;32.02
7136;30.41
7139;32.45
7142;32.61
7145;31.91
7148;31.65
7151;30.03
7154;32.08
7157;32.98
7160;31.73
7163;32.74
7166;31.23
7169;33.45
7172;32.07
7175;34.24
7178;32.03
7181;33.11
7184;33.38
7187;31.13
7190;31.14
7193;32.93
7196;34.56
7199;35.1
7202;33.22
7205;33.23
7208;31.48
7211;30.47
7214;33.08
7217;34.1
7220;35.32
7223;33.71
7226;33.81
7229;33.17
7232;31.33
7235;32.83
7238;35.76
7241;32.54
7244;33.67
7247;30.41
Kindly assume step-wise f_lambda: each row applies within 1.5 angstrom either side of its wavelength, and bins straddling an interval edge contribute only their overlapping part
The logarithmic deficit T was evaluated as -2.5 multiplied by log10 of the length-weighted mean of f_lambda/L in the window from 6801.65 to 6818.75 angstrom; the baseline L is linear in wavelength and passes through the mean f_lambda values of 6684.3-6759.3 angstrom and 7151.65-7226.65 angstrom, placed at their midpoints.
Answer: 0.02 mag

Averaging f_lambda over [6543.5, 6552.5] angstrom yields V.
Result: 33.8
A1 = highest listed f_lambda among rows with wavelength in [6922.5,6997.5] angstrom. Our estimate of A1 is 35.76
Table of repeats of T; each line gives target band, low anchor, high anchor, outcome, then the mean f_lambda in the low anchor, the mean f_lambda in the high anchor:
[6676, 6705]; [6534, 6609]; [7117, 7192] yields 0.02 mag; 33.9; 32.6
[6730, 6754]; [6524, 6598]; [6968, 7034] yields 0.05 mag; 33.8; 32.6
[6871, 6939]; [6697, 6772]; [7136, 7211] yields 0.05 mag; 32.4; 32.4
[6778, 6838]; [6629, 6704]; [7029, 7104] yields 0.06 mag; 33.4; 33.4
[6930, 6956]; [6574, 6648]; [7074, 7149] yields 0.03 mag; 34.5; 32.9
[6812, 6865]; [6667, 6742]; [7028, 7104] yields 0.06 mag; 33.1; 33.4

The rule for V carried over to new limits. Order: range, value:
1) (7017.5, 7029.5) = 32.6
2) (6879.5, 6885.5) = 31.3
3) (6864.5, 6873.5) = 30.5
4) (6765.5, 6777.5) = 33.2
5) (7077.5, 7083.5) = 33.6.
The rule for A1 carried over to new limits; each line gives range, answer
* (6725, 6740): 35.77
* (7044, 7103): 36.23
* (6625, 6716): 38.93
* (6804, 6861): 33.91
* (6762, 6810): 35.22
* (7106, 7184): 35.61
